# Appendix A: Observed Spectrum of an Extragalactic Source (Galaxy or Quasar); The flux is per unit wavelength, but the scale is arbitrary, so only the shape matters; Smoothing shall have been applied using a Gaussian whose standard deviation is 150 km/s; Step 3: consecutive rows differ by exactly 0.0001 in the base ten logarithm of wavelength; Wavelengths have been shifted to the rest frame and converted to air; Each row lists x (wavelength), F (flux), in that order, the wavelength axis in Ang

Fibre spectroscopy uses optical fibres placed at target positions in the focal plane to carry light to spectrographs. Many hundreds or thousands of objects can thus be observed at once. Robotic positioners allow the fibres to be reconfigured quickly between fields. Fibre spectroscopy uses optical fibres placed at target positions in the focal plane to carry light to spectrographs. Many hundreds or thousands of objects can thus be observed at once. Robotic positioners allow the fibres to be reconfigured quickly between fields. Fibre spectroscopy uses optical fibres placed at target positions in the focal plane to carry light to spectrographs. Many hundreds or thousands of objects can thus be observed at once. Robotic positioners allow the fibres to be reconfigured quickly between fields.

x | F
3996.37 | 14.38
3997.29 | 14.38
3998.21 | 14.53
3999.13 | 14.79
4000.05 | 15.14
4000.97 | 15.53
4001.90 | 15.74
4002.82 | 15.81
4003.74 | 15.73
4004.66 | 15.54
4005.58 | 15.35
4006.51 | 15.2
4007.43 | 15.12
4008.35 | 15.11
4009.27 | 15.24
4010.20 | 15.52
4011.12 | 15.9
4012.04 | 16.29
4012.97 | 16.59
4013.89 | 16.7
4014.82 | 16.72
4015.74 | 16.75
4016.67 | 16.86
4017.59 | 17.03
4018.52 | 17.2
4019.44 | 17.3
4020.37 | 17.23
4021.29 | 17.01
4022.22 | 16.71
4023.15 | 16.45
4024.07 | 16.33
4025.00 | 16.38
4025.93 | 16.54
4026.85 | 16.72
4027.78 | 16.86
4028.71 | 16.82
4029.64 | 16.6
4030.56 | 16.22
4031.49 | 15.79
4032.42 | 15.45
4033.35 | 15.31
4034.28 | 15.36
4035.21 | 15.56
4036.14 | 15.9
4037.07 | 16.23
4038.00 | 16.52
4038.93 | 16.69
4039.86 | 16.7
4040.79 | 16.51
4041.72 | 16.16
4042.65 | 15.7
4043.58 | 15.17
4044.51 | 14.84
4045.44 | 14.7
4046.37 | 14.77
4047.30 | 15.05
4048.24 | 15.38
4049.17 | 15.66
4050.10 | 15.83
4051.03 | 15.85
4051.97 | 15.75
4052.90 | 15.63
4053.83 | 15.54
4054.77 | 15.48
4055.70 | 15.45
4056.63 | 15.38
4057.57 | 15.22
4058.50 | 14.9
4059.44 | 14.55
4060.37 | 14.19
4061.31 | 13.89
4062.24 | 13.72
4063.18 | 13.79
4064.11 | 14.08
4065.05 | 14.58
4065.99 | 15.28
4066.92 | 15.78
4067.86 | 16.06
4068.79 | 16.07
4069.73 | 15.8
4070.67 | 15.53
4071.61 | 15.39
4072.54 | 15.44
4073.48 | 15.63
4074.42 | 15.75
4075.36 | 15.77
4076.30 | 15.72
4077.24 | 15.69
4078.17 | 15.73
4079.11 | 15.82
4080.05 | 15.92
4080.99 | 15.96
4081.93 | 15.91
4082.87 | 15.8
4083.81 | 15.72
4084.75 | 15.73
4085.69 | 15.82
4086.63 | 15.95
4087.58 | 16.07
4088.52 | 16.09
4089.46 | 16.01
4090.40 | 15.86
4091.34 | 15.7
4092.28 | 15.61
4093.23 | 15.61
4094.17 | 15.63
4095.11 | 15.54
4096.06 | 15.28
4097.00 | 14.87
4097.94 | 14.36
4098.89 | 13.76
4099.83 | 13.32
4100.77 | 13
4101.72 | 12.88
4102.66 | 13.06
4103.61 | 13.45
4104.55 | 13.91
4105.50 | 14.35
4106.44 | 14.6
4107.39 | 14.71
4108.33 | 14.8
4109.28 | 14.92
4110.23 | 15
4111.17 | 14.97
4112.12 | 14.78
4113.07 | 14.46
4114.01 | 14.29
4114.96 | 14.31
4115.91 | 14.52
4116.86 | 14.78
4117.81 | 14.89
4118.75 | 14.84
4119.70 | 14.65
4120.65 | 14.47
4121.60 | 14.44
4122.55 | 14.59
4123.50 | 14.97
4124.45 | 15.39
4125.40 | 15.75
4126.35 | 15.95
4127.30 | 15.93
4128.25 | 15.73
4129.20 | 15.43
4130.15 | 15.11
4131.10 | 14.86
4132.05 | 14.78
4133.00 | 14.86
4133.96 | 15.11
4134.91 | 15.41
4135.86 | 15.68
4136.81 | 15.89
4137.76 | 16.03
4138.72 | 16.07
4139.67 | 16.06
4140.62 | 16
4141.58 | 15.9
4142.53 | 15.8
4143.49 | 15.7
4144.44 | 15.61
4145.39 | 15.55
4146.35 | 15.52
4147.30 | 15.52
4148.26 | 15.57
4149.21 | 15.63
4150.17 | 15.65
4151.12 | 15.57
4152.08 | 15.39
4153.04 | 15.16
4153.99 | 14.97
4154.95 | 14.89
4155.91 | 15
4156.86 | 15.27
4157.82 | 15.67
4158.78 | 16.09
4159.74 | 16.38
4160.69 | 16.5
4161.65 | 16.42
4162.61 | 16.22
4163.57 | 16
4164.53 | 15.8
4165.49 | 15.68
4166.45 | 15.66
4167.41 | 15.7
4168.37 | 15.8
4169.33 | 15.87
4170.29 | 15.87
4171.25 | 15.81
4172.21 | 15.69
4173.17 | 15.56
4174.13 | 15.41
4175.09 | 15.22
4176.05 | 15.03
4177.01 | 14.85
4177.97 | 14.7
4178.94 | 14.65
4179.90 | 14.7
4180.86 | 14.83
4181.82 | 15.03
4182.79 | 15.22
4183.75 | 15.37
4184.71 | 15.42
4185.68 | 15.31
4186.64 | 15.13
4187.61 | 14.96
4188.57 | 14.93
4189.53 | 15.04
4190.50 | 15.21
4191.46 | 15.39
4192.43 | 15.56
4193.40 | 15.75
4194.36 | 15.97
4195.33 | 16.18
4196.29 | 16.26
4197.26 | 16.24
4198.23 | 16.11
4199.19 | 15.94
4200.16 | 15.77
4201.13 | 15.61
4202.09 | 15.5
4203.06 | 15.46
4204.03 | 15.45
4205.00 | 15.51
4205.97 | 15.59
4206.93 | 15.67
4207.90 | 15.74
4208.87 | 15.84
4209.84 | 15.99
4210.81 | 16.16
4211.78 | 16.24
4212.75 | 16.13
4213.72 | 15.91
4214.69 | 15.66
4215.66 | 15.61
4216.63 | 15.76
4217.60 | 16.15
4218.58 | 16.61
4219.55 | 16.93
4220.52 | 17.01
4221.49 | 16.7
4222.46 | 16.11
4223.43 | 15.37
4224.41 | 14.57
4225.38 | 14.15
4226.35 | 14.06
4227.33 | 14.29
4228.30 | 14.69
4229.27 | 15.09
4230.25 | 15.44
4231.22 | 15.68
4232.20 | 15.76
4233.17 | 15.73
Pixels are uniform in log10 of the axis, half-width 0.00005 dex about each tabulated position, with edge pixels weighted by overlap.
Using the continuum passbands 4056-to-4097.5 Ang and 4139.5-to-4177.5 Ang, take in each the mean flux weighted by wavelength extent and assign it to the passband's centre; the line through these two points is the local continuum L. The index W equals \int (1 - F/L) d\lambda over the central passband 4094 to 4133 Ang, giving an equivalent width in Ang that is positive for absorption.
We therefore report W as 2.2 Ang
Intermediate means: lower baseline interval 15.4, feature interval 14.7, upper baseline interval 15.6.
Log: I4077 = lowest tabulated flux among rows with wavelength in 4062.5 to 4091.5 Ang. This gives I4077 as 13.79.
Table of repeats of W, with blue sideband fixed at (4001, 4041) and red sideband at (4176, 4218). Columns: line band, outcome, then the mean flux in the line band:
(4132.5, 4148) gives 0.1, 15.7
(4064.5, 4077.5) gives 0.3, 15.6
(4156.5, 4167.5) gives -0.2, 16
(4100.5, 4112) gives 1.2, 14.2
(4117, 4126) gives 0.5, 14.9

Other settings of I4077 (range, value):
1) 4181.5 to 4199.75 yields 14.93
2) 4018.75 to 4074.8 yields 13.72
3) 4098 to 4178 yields 12.88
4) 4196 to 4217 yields 15.45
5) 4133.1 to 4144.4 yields 15.11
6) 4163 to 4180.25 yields 14.65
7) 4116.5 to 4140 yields 14.44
